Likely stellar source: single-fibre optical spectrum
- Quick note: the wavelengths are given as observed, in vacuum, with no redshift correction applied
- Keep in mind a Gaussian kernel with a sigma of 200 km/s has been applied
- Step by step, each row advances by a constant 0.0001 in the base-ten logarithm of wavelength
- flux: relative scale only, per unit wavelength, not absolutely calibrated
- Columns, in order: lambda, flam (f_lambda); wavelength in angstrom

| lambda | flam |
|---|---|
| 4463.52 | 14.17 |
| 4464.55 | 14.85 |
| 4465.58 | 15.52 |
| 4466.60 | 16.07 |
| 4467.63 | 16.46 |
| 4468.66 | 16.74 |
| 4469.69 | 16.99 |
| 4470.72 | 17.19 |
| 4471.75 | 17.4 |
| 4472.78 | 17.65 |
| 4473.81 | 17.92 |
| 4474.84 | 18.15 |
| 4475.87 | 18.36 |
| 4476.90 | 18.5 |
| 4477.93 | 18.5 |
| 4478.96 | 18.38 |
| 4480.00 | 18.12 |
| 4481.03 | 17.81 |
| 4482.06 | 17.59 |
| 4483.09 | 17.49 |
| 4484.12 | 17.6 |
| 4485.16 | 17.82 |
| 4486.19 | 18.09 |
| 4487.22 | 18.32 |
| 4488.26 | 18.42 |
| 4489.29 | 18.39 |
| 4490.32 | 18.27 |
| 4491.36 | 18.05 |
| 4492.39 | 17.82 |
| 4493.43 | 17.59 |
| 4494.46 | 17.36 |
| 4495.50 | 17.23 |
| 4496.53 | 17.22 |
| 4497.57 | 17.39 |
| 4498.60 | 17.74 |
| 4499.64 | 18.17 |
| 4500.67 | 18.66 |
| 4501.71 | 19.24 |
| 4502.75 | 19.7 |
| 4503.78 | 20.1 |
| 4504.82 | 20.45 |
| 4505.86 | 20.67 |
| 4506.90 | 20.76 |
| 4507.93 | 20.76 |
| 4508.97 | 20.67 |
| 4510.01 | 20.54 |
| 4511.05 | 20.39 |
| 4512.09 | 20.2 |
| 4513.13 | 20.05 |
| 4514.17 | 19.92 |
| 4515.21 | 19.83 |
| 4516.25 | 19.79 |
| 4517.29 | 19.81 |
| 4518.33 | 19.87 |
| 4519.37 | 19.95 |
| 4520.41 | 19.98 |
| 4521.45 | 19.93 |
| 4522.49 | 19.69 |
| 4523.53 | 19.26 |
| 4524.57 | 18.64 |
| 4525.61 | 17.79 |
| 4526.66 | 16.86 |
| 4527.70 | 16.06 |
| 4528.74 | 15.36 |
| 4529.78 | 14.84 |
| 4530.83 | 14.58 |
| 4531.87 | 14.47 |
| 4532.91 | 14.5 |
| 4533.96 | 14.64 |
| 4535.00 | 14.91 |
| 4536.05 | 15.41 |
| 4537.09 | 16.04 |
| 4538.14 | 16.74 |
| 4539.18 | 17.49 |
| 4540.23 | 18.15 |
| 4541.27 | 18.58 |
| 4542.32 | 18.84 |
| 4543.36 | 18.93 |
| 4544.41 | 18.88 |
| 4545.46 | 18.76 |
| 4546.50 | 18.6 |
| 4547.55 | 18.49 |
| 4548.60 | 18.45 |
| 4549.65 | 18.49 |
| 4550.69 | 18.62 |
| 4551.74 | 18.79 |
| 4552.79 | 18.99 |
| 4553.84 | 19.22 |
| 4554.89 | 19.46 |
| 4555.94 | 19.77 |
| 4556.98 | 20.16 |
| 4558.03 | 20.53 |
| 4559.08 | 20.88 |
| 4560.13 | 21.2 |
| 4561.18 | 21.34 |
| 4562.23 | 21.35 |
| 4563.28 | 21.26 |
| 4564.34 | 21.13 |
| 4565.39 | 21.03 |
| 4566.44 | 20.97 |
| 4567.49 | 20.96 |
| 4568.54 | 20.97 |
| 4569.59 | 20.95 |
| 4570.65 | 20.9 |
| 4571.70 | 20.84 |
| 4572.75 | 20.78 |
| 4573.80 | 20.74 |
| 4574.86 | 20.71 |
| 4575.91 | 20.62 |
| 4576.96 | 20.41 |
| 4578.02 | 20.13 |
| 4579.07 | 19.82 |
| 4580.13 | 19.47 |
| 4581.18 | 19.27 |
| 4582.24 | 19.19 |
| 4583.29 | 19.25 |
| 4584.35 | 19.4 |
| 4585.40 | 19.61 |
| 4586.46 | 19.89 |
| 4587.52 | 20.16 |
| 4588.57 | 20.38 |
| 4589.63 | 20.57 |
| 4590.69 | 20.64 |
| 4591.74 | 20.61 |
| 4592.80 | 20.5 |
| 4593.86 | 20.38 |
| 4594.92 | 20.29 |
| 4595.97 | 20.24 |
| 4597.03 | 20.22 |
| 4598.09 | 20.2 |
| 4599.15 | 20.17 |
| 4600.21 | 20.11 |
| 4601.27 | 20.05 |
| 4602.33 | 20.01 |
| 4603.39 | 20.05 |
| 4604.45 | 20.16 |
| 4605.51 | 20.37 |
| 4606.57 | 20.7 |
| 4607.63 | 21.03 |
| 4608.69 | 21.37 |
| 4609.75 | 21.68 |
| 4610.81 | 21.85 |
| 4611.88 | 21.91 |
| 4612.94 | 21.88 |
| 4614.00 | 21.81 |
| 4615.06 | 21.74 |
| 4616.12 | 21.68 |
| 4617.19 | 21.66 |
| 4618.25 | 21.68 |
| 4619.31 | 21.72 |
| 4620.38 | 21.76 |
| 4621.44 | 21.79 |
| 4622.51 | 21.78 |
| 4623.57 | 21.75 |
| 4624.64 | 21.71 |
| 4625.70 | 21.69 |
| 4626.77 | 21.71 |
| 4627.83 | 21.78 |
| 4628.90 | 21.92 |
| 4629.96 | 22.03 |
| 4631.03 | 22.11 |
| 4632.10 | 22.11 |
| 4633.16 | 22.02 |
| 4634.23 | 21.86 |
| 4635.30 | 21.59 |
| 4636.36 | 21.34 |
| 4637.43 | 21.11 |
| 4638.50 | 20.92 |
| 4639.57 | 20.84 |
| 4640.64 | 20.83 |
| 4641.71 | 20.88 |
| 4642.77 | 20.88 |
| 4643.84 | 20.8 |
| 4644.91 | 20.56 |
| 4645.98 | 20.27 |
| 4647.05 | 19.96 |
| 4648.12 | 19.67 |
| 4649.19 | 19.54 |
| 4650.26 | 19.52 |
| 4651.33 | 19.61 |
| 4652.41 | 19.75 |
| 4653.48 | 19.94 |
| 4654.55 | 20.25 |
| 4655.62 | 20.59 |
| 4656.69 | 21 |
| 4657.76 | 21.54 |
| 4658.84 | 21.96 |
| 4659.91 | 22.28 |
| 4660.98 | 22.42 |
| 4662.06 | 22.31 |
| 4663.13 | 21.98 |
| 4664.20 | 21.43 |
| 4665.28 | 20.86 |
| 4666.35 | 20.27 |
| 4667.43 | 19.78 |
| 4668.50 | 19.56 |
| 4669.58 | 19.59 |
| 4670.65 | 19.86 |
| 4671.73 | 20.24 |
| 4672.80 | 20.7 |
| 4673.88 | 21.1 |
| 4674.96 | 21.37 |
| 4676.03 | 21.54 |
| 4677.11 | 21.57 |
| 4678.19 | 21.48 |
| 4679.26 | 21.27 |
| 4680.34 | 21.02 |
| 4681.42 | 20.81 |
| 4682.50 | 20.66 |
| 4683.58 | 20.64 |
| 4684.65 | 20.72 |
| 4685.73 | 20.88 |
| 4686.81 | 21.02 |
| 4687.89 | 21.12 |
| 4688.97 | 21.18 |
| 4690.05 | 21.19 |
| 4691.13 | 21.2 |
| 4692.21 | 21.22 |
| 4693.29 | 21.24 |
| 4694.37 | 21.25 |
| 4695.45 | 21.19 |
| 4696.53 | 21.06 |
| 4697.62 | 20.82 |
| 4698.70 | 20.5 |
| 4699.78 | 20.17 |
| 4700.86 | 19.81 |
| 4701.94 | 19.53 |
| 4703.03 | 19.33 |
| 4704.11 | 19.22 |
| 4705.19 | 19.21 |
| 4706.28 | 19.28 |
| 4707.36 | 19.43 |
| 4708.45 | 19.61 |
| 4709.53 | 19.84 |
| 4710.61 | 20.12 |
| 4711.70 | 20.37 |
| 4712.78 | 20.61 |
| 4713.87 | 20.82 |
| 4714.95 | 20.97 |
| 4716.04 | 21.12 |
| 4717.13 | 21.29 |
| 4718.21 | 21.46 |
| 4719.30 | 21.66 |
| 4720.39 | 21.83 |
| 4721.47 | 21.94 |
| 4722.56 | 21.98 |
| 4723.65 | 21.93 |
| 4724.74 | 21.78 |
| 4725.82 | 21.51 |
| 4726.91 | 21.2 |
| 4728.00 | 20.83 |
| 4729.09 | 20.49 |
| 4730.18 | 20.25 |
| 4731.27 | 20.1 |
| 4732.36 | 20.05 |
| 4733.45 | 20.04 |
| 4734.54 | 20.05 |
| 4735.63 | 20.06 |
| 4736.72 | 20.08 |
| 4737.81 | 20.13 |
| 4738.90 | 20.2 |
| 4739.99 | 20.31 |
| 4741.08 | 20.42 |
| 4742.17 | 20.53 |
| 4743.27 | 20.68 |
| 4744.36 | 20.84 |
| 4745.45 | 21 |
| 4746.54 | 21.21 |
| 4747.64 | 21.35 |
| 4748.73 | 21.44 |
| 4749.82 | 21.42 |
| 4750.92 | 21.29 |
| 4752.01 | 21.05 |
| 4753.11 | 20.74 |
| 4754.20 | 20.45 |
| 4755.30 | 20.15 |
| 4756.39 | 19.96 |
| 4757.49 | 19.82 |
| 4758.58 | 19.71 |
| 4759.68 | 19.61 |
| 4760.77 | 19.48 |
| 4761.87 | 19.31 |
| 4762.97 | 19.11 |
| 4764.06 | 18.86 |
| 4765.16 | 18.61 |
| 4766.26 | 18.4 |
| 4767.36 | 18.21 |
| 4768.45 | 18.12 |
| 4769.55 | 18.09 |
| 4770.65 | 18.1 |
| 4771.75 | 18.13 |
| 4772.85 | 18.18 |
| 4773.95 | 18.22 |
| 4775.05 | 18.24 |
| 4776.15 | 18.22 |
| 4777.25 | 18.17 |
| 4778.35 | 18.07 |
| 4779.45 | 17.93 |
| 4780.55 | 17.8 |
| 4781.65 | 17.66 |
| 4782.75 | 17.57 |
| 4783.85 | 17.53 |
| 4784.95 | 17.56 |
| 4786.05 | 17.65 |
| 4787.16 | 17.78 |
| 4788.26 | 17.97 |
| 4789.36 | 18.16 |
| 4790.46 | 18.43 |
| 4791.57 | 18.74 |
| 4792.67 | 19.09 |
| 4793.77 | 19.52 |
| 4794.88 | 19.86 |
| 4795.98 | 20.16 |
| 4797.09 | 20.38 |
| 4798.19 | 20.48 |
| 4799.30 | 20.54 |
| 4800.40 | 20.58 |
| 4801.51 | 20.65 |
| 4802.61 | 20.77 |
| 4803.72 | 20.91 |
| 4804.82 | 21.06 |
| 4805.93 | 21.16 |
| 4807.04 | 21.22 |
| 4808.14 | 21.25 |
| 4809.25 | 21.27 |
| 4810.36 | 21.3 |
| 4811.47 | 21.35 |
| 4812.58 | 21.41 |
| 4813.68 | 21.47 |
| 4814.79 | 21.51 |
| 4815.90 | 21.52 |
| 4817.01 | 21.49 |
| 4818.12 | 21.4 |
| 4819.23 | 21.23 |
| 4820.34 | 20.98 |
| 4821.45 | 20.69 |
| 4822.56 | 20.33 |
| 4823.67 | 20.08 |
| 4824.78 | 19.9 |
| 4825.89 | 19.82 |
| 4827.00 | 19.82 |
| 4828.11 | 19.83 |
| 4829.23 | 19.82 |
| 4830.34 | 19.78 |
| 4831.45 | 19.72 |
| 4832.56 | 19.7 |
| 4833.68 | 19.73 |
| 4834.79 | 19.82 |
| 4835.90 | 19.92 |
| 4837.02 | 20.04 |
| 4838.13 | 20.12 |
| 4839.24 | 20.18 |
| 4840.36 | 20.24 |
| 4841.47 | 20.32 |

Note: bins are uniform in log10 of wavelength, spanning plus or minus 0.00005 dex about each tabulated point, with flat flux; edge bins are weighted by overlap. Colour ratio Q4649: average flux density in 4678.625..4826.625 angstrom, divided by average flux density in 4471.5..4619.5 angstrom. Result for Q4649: 1.0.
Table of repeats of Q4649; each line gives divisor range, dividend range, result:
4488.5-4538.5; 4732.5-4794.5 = 1.06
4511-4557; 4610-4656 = 1.17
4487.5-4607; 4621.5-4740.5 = 1.08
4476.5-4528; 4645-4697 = 1.11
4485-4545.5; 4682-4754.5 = 1.13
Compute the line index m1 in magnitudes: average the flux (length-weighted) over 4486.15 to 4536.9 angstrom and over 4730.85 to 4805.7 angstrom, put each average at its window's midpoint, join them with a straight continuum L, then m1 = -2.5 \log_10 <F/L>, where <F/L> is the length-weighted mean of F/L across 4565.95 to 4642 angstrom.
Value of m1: -0.118 mag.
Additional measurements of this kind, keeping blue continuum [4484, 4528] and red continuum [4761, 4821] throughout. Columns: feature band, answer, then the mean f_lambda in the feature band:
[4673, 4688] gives -0.10 mag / 21.1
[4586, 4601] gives -0.06 mag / 20.3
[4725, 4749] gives -0.07 mag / 20.6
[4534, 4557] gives 0.05 mag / 18.2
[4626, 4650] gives -0.10 mag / 21.1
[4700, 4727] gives -0.07 mag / 20.6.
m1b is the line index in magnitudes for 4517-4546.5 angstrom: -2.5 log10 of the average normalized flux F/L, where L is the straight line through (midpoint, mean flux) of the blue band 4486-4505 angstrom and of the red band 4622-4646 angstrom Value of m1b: 0.10 mag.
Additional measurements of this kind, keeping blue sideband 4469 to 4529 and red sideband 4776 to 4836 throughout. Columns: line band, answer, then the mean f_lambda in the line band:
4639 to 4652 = -0.06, 20.3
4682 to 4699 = -0.09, 21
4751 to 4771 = 0.02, 19.4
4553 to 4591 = -0.08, 20.4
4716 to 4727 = -0.11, 21.7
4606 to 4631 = -0.14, 21.7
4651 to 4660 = -0.08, 20.7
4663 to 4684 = -0.08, 20.8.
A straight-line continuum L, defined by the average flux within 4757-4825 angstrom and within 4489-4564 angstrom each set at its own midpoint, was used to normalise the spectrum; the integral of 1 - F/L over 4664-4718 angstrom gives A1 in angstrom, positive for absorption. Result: -3.9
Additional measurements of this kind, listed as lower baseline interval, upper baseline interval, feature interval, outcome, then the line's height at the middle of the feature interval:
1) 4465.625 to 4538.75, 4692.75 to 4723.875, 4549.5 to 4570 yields -1.70 angstrom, 18.8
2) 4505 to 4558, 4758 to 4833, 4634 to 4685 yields -4.85 angstrom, 19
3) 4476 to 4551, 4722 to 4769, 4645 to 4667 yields -1.39 angstrom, 19.5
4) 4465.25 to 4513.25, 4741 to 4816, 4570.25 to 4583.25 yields -1.01 angstrom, 18.7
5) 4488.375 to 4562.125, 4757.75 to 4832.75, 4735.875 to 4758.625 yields -1.45 angstrom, 19.4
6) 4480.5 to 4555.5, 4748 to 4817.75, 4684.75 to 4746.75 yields -4.48 angstrom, 19.3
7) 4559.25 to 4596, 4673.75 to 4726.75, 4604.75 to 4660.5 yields -1.55 angstrom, 20.6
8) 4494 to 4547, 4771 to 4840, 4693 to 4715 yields -1.08 angstrom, 19.2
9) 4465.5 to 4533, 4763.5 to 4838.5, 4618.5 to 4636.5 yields -2.84 angstrom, 18.8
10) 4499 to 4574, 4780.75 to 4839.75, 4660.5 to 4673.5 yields -0.82 angstrom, 19.5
